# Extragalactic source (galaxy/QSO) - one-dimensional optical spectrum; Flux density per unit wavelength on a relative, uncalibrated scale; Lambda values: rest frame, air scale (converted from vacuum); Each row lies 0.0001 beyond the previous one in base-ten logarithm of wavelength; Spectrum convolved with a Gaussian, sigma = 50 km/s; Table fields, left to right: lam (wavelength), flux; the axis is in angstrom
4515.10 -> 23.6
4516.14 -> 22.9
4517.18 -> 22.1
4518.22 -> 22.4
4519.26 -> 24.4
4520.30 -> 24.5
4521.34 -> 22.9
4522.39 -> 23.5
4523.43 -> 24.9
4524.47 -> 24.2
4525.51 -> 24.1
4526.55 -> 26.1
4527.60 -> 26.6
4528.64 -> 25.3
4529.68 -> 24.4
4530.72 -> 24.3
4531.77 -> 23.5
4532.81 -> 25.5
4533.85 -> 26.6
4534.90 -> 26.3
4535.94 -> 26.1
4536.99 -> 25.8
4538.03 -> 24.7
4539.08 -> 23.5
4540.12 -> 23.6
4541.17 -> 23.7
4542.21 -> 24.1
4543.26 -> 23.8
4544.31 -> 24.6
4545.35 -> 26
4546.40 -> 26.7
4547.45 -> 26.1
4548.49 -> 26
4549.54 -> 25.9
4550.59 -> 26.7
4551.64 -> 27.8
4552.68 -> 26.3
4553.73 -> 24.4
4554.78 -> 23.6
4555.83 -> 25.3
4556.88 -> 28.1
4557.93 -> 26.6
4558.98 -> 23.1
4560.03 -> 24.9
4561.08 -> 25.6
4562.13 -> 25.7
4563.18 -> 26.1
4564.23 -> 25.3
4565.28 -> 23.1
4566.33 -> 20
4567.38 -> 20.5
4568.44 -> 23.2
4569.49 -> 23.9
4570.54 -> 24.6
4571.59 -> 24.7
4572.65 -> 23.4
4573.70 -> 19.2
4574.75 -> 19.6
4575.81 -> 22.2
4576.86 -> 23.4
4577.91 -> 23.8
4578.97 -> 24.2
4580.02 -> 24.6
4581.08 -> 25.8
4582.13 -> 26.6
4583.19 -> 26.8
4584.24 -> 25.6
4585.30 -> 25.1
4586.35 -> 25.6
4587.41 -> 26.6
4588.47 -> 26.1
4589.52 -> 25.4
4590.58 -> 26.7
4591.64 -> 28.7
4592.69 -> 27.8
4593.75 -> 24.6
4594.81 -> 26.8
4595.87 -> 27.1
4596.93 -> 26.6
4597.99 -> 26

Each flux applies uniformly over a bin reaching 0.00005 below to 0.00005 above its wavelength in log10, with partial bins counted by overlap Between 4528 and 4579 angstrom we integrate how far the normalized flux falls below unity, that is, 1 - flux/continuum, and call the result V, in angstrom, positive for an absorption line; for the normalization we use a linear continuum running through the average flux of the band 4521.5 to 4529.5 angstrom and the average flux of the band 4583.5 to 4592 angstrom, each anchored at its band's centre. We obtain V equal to 1.8 angstrom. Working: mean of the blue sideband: 24.8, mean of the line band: 24.5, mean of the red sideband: 26.2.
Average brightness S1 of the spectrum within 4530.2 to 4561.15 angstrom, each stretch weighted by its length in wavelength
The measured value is 25.3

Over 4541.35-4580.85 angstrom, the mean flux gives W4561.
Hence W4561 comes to 24.4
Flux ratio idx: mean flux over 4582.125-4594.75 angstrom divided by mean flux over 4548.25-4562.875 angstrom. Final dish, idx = 1.0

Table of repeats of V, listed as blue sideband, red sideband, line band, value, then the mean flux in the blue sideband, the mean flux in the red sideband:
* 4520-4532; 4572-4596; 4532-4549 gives -0.4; 24.5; 25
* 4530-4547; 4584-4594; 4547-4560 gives -0.2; 24.9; 26.3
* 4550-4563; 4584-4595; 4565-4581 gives 2.0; 25.7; 26.3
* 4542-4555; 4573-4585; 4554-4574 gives 0.5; 25.6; 23.8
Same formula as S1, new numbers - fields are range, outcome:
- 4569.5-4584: 23.8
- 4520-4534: 24.7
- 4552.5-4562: 25.3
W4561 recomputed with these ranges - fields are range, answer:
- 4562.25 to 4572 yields 23.6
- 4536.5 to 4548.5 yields 24.8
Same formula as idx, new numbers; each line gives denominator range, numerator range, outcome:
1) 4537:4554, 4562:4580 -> 0.91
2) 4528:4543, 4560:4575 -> 0.94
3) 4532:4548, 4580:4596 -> 1.05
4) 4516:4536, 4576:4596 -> 1.05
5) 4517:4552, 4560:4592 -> 0.98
